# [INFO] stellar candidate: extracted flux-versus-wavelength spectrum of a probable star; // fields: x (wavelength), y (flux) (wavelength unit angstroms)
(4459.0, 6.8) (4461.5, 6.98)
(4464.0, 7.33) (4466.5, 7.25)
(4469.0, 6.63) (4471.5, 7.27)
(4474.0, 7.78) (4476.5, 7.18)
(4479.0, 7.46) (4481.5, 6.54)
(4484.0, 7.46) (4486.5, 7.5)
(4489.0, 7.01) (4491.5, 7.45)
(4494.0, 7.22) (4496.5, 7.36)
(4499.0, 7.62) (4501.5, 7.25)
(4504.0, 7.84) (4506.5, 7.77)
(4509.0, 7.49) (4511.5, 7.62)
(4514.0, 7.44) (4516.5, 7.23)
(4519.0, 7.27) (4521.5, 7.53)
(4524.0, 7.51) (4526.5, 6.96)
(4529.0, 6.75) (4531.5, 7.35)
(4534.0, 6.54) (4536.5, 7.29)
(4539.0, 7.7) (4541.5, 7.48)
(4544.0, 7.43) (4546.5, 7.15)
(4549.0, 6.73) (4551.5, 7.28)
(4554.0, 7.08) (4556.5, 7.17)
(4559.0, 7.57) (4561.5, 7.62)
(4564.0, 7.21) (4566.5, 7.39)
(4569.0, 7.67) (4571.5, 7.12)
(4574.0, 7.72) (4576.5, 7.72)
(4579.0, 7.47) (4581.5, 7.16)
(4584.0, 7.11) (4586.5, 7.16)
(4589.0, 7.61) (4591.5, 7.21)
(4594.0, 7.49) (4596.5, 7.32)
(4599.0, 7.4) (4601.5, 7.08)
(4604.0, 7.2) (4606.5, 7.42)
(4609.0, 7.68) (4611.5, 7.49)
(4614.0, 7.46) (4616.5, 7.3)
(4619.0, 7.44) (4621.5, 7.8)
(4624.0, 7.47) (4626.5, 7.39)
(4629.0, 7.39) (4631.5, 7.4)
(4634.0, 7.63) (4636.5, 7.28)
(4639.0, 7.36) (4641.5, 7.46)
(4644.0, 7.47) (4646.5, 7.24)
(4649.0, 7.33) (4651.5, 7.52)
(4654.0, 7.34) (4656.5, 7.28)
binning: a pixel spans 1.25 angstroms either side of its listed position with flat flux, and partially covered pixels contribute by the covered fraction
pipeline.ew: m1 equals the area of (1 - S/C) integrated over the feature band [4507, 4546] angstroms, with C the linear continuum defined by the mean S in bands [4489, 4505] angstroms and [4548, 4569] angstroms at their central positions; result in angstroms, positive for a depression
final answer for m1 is 0.2 angstroms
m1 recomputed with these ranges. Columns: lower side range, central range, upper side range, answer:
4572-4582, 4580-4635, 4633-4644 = 0.6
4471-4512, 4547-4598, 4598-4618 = 0.3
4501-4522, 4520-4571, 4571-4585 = 1.2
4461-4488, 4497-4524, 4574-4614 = -0.9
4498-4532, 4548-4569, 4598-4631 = 0.4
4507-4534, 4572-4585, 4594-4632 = -0.1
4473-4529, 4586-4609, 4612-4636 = 0.3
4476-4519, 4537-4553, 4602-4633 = 0.2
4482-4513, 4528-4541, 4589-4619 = 0.5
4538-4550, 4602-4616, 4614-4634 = 0.0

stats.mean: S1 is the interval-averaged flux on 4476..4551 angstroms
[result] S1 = 7.31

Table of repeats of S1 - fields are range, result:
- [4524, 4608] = 7.29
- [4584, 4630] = 7.4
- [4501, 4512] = 7.62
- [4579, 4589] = 7.24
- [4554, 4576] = 7.42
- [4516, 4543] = 7.24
